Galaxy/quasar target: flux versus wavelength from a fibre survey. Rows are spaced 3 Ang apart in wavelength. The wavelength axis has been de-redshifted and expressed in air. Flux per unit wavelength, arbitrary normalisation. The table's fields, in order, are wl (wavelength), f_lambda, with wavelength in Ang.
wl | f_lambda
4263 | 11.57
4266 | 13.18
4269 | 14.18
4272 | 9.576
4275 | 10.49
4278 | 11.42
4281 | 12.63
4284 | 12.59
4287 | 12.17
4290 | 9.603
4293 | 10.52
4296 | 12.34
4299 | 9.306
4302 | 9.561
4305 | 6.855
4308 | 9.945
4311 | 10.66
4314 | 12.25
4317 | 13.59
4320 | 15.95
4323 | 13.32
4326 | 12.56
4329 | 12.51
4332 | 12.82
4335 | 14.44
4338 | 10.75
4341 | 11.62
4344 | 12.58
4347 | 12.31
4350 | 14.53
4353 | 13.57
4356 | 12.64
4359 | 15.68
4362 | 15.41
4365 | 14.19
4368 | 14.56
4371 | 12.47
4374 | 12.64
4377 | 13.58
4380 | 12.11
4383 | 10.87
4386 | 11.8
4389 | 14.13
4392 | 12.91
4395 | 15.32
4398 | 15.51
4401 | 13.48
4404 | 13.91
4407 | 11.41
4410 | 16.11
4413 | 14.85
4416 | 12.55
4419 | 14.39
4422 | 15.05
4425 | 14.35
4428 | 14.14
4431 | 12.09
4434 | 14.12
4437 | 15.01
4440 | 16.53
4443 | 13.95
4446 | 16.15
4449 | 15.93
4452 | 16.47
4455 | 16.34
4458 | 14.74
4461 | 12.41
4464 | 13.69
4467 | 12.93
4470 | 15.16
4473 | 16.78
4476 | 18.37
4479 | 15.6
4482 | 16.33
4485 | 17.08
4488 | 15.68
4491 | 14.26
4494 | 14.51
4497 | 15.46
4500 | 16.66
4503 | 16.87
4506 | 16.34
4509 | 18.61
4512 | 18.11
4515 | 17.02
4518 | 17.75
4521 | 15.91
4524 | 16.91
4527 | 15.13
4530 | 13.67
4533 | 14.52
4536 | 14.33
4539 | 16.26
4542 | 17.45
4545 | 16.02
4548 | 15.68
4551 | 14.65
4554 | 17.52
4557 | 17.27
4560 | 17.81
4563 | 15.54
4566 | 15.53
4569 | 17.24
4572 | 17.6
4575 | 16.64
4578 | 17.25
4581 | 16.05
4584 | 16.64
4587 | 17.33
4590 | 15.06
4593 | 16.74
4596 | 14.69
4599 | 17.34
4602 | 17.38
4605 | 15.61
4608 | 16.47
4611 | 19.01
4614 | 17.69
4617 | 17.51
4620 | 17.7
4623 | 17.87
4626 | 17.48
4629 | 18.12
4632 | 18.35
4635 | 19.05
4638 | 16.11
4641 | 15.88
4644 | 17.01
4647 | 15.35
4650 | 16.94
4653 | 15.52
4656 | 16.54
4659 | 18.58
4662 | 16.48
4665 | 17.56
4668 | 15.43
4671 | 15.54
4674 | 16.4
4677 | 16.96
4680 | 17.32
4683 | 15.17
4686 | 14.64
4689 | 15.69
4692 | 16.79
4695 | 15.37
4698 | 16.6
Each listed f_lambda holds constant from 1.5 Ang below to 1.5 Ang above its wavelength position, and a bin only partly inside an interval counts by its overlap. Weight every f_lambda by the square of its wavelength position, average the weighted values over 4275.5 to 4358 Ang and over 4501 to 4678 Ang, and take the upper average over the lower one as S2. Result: 1.57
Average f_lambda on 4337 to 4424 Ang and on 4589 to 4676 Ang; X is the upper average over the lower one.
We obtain 1.25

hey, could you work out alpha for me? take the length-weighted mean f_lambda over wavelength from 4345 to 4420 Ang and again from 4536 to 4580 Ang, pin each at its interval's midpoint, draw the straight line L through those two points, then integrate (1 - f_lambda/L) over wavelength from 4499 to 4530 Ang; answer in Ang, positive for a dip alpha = -1.9 Ang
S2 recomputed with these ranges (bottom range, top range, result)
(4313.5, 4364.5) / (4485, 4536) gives 1.30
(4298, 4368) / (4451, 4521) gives 1.36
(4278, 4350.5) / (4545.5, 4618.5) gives 1.59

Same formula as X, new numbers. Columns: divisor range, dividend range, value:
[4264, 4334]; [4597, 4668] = 1.47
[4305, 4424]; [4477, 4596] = 1.23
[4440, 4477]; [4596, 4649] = 1.13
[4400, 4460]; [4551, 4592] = 1.14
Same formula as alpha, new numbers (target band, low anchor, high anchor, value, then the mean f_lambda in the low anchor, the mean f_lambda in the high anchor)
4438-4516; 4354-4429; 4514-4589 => -3.7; 13.8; 16.3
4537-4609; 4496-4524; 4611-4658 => 2.7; 17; 17.2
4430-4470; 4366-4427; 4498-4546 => 0.2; 13.6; 16.3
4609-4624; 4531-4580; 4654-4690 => -1.5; 16.3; 16.4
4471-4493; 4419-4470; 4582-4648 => -1.6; 14.6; 17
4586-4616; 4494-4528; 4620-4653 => 0.5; 16.7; 17.2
